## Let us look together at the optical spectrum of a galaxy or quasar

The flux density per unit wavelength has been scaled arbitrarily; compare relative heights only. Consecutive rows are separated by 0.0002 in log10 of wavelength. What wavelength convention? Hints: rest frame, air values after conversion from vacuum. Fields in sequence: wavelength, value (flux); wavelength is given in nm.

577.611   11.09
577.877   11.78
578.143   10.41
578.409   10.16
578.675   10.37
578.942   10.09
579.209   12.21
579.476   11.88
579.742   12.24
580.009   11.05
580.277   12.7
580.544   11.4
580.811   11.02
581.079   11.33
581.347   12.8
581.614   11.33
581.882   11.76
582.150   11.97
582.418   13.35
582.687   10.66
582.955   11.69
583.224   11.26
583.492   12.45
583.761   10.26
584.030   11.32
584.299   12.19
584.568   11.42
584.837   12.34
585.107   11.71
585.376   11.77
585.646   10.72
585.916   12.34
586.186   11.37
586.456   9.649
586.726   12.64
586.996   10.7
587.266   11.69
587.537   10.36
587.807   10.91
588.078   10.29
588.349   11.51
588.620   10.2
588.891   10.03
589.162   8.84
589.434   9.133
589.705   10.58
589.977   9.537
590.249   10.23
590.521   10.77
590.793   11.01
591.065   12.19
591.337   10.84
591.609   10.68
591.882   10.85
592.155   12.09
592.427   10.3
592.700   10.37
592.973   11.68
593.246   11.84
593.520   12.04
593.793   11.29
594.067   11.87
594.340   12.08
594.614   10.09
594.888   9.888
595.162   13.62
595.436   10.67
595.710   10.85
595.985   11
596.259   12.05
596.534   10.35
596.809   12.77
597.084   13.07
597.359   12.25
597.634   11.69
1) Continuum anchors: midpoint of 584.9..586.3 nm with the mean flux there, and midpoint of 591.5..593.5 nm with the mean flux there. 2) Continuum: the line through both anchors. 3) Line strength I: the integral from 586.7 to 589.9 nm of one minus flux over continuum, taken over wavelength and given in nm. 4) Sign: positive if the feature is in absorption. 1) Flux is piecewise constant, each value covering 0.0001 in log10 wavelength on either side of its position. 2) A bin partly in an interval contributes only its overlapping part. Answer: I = 0.27 nm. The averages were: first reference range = 11.6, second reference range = 11.2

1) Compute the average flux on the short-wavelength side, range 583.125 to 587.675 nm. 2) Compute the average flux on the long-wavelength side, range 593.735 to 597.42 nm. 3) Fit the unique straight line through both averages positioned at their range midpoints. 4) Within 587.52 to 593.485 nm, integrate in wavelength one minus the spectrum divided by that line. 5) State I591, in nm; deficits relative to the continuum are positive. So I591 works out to 0.42 nm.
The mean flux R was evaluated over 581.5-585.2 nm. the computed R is 11.7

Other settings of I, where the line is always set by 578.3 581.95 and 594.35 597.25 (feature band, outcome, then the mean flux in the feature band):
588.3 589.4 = 0.146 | 9.94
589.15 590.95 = 0.211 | 10.1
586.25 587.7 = 0.056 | 11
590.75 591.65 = 0.017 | 11.3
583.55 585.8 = -0.009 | 11.5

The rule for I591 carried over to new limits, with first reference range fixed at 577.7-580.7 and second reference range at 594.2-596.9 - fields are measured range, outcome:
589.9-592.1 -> 0.090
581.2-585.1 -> -0.161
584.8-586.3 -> -0.049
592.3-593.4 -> 0.023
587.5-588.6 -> 0.055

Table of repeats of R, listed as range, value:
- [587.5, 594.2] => 10.8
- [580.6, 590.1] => 11.2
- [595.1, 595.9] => 11.5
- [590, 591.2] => 10.9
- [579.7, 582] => 11.7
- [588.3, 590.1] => 9.9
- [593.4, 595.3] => 11.6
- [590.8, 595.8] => 11.3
